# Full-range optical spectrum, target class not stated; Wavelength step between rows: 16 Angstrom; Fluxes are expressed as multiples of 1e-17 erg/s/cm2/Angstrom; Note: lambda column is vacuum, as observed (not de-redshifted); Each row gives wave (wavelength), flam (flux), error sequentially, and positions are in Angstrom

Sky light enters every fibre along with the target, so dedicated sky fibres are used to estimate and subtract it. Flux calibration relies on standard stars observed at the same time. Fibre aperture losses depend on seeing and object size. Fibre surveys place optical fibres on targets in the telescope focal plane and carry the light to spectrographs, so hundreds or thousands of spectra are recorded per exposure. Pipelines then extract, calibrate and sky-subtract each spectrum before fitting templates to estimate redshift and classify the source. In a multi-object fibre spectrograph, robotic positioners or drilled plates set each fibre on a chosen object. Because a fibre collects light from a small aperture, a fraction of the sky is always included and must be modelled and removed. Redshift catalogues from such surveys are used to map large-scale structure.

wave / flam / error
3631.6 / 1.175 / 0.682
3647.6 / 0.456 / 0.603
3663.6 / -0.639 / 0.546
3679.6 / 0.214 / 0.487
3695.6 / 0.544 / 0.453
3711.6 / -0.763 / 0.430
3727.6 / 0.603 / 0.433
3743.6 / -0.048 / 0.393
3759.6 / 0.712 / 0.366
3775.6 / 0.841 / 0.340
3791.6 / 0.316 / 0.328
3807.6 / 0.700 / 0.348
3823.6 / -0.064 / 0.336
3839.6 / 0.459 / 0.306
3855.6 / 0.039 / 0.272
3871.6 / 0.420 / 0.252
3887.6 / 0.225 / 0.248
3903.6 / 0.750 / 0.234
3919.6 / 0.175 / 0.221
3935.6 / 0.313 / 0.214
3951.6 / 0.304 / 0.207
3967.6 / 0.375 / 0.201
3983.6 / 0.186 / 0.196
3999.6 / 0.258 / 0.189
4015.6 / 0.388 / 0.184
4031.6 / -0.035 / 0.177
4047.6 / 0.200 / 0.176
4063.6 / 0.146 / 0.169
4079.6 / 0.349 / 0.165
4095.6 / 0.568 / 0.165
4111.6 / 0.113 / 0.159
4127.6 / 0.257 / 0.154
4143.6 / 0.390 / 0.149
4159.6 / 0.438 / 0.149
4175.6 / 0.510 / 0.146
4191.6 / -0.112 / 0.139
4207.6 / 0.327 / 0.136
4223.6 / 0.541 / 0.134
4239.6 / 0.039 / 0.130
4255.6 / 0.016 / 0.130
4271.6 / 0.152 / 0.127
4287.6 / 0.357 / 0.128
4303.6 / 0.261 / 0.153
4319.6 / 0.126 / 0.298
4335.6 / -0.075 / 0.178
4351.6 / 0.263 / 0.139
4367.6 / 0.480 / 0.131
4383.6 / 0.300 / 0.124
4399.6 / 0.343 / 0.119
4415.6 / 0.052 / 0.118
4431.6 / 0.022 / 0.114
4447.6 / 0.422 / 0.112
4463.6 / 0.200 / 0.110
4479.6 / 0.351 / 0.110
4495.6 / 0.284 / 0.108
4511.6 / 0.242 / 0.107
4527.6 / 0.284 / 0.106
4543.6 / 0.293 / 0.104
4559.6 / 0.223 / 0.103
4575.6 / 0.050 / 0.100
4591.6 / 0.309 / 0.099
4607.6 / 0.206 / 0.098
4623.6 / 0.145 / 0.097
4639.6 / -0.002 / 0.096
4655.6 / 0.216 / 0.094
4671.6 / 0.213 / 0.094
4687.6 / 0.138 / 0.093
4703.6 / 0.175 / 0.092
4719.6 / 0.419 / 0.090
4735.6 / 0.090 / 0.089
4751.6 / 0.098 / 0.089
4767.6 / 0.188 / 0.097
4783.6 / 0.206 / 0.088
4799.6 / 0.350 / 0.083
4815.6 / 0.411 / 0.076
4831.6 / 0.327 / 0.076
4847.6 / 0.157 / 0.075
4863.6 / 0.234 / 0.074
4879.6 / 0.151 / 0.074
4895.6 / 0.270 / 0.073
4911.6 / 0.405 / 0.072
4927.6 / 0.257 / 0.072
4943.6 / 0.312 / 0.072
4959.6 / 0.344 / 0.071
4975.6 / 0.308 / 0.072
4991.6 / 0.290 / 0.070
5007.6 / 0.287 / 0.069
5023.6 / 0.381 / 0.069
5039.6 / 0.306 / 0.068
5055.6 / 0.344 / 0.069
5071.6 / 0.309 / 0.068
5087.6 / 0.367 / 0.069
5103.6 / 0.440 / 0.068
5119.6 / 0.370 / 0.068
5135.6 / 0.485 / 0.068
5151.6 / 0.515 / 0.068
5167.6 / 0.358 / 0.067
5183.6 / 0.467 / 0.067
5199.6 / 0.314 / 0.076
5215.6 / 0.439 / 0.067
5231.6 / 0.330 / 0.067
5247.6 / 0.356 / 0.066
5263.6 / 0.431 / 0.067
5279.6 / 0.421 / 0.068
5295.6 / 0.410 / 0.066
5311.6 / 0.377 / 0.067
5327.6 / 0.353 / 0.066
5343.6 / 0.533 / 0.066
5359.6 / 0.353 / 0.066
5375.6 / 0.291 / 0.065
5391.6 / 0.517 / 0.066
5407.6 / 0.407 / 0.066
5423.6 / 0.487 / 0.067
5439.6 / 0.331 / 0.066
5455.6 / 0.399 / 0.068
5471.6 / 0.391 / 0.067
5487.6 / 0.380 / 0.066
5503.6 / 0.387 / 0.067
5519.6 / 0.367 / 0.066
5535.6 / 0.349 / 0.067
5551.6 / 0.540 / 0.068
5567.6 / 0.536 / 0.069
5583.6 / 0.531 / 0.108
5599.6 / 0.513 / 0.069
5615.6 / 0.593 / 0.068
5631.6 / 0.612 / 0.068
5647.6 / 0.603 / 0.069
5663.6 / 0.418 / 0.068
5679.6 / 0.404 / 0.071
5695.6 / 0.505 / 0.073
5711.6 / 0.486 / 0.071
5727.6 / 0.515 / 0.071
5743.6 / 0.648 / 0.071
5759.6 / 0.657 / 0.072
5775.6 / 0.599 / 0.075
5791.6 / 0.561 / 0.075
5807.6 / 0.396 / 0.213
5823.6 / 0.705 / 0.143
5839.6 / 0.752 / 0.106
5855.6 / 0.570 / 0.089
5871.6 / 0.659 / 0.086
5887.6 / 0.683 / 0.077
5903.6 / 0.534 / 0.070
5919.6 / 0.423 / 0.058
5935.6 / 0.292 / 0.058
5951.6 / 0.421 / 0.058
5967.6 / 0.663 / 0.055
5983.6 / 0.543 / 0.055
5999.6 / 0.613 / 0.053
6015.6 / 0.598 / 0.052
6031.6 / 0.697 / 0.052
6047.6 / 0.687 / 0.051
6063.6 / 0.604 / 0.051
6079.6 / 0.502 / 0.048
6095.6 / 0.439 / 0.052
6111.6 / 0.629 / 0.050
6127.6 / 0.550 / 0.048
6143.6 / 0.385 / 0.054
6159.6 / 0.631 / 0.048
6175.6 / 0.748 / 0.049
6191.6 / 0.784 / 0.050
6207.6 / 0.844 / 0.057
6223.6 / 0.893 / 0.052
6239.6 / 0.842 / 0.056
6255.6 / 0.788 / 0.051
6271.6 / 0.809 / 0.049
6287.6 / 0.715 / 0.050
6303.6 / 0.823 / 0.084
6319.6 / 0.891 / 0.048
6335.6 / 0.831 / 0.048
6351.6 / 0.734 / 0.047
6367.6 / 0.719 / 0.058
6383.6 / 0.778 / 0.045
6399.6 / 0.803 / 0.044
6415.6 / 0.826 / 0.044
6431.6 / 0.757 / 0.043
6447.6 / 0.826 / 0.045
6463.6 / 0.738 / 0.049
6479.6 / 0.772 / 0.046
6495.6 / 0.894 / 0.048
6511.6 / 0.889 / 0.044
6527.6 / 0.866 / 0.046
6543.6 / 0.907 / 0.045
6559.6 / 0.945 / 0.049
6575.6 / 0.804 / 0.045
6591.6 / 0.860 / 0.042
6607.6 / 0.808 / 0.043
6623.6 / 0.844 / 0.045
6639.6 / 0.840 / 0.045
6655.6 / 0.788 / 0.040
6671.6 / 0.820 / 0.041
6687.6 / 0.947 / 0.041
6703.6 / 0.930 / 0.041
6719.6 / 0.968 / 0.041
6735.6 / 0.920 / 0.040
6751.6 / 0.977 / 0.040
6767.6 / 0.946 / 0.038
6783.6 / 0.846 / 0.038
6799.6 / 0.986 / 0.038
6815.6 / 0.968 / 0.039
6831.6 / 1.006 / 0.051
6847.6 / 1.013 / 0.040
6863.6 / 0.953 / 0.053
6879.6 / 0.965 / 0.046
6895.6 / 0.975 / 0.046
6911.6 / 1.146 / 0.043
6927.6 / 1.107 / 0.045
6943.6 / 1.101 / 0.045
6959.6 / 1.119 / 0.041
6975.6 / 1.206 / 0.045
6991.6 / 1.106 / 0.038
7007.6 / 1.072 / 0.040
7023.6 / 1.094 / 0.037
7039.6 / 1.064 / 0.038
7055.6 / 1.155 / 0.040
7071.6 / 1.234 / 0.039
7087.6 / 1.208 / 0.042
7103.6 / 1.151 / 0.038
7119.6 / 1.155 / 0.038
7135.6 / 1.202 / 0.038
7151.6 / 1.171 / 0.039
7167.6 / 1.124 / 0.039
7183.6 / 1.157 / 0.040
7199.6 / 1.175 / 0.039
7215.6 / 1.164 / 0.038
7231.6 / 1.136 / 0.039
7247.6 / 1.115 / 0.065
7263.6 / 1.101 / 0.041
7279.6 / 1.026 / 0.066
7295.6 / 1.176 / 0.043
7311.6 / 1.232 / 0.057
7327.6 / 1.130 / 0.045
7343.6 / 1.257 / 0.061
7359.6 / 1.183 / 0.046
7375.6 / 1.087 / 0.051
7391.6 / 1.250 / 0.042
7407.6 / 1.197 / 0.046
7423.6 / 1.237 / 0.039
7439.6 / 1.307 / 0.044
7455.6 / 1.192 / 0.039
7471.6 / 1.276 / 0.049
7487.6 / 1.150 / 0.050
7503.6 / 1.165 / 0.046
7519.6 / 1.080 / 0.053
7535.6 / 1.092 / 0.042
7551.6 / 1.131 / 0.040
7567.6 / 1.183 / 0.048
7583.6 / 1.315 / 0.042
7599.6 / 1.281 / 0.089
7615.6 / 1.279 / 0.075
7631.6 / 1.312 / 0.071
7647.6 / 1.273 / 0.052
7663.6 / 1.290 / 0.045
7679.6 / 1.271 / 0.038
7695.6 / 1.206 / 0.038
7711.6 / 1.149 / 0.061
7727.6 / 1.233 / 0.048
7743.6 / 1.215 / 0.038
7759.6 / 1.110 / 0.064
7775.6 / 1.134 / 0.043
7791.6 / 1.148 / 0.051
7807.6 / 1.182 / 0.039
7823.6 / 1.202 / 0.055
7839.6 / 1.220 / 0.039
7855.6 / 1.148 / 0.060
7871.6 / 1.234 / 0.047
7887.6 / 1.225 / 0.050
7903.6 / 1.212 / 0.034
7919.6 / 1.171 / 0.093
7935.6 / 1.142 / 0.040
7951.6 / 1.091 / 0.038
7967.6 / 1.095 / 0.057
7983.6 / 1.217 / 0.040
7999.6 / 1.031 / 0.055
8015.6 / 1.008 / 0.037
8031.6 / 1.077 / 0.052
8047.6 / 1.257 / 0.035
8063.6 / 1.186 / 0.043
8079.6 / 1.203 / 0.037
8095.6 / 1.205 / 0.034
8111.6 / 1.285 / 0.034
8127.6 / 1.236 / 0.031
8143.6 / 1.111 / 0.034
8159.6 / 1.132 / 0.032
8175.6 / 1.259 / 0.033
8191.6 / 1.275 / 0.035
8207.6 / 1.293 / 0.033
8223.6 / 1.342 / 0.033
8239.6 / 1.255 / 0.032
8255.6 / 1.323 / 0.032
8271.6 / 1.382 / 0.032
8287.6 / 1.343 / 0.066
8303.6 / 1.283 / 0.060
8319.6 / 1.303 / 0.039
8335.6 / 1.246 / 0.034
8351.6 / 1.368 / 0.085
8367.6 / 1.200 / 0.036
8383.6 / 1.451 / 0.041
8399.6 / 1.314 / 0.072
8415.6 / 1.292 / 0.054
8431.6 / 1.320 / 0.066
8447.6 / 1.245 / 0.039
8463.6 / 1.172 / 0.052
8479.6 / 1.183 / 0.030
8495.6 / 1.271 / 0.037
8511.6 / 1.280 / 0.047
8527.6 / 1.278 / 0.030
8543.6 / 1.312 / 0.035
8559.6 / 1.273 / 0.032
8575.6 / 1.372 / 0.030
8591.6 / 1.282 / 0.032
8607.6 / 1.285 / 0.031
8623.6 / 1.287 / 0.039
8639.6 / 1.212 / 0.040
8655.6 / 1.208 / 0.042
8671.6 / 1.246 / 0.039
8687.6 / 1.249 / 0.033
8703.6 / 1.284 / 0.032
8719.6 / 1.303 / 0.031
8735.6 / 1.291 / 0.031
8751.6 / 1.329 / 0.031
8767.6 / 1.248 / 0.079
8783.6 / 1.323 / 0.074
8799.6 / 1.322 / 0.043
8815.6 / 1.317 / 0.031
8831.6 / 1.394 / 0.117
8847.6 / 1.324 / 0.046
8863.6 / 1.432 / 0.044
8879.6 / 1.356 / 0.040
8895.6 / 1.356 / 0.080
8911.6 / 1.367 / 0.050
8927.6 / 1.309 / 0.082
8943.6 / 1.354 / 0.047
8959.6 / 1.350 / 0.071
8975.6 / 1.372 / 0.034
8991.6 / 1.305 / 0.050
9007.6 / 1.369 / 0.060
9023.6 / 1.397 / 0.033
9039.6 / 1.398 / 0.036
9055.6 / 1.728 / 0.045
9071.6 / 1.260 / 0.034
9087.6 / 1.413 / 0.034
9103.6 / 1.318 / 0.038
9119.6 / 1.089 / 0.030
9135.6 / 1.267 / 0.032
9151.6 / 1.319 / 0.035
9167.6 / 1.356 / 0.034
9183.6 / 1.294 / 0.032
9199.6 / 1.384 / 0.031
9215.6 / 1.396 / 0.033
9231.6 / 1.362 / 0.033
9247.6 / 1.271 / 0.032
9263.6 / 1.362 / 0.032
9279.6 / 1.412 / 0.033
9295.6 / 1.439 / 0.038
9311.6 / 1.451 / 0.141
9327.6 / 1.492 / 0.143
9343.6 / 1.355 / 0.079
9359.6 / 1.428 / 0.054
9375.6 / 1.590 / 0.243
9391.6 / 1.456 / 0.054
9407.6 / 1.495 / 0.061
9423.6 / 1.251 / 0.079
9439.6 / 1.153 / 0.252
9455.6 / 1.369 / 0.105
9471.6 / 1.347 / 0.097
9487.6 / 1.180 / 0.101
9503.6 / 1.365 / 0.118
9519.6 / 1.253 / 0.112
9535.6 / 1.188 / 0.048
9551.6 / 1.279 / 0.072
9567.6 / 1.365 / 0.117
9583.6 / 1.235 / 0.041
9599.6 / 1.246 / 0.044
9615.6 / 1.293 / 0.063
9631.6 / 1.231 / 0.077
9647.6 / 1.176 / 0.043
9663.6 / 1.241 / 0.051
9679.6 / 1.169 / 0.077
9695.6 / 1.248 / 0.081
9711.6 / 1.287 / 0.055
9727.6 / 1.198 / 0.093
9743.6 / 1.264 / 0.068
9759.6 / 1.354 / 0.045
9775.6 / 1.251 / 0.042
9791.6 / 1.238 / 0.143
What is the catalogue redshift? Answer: 0.547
